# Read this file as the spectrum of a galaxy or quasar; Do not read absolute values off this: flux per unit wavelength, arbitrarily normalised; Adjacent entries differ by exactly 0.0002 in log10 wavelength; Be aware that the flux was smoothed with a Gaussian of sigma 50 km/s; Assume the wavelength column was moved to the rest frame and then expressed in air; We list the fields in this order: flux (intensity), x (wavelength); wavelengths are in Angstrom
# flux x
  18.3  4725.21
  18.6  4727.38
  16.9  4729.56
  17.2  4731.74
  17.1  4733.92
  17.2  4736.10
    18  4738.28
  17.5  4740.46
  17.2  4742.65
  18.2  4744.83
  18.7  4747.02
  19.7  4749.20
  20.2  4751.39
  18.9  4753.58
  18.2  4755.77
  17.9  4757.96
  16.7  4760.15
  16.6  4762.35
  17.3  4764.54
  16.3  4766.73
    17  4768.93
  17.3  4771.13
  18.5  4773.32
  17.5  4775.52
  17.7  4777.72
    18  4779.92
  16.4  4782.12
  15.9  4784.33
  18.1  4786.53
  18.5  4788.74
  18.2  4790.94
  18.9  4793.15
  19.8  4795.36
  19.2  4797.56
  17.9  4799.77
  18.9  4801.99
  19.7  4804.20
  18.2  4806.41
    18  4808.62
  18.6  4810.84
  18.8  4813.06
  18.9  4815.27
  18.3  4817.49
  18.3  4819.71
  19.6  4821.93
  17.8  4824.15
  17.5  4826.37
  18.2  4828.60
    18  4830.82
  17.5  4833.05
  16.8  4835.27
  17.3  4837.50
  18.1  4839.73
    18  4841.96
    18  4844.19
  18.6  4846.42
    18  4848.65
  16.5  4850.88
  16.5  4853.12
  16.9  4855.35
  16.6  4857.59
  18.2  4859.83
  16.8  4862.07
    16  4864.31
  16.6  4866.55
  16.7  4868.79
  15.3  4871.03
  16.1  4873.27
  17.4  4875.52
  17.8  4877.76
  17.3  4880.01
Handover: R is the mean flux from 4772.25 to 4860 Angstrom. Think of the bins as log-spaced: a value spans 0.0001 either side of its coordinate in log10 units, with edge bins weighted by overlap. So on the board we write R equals 18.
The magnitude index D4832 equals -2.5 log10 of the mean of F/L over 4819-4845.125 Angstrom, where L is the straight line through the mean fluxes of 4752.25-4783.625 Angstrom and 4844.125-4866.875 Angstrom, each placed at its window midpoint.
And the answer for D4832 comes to -0.043 mag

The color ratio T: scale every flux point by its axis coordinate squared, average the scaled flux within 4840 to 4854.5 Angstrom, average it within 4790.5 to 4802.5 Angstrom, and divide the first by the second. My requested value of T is 0.96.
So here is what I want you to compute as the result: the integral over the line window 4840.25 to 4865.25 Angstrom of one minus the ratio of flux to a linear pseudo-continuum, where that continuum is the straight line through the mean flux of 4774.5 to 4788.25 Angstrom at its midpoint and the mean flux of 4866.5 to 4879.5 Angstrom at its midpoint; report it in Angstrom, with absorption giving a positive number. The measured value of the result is -0.7 Angstrom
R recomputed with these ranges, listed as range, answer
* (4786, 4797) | 18.8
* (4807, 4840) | 18.1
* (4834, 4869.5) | 17.2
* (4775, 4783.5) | 17.3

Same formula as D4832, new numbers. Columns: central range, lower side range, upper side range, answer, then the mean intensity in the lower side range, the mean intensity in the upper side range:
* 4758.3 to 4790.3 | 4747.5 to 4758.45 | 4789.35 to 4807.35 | 0.10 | 19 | 18.9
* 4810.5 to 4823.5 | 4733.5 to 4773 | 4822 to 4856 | -0.06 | 17.8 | 17.7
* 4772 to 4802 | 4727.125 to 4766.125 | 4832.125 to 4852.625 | -0.02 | 17.9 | 17.6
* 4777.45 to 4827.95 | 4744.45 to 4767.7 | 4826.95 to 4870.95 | -0.04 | 18.1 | 17.3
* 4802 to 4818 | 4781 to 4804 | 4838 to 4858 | -0.04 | 18.2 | 17.5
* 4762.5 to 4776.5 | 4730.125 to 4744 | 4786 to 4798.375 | 0.06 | 17.4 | 18.8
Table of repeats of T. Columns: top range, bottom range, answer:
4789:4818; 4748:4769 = 1.06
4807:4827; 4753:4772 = 1.09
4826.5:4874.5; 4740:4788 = 1.00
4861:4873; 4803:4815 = 0.89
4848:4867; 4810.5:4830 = 0.93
